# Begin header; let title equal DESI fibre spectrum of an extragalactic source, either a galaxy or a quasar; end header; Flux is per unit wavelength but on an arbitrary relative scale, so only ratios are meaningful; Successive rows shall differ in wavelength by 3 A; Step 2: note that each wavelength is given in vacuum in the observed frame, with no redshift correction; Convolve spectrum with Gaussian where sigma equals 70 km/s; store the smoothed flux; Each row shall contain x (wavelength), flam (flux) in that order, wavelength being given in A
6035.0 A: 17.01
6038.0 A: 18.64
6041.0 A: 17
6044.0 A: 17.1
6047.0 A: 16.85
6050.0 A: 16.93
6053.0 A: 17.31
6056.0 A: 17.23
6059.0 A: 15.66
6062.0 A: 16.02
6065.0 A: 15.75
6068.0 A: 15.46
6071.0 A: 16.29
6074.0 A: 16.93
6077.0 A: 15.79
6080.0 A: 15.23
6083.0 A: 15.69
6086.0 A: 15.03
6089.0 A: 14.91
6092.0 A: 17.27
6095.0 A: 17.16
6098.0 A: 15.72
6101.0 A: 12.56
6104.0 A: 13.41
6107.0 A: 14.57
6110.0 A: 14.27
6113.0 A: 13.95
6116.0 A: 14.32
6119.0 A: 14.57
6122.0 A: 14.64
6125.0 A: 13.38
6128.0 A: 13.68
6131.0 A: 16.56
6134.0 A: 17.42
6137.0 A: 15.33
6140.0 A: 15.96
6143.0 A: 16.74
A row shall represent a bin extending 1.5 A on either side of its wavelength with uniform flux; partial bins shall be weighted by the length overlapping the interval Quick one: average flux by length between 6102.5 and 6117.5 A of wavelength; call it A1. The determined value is 14.1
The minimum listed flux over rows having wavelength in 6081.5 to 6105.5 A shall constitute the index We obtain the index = 12.56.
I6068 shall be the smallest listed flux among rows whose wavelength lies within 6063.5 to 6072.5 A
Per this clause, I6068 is 15.46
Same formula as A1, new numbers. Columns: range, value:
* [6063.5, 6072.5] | 15.8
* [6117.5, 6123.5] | 14.6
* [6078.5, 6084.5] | 15.5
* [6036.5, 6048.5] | 17.4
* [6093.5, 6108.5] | 14.7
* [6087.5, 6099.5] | 16.3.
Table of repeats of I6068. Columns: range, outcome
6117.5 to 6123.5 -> 14.57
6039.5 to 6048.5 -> 16.85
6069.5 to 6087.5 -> 15.03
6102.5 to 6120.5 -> 13.41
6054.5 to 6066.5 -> 15.66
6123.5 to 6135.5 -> 13.38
